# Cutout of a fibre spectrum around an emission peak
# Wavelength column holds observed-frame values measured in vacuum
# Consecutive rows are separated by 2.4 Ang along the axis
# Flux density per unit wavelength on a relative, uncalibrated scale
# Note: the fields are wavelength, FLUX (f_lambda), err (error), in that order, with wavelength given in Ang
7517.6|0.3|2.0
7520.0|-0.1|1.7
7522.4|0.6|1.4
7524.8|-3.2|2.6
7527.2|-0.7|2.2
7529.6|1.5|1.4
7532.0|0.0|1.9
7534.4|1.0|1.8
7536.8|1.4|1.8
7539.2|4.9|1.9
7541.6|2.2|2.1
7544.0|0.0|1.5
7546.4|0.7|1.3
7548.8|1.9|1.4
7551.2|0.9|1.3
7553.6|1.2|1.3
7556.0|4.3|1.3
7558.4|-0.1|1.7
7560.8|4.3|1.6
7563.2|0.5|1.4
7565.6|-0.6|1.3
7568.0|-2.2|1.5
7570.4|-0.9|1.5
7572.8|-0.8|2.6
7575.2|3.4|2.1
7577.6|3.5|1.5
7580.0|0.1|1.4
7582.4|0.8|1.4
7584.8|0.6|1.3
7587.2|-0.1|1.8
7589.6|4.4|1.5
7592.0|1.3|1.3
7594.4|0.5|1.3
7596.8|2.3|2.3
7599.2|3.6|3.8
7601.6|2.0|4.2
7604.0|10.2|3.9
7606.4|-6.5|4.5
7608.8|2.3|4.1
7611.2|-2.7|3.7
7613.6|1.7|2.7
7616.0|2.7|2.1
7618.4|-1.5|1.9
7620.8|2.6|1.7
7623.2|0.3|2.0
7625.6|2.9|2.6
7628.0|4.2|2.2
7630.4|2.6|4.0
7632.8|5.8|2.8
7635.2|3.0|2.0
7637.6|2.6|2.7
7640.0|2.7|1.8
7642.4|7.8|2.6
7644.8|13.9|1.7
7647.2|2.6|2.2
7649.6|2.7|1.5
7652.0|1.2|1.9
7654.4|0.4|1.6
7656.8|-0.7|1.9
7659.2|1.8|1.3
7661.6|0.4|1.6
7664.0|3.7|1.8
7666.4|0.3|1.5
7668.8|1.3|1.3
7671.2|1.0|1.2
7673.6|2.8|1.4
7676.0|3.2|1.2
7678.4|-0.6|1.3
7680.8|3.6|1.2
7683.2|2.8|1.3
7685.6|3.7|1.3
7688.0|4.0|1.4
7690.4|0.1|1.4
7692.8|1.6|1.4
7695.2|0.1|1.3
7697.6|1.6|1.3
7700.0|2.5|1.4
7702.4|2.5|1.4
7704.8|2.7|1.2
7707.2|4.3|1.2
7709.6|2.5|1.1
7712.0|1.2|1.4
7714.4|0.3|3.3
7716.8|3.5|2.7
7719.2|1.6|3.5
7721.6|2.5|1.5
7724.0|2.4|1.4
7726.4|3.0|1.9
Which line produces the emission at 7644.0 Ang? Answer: H-gamma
